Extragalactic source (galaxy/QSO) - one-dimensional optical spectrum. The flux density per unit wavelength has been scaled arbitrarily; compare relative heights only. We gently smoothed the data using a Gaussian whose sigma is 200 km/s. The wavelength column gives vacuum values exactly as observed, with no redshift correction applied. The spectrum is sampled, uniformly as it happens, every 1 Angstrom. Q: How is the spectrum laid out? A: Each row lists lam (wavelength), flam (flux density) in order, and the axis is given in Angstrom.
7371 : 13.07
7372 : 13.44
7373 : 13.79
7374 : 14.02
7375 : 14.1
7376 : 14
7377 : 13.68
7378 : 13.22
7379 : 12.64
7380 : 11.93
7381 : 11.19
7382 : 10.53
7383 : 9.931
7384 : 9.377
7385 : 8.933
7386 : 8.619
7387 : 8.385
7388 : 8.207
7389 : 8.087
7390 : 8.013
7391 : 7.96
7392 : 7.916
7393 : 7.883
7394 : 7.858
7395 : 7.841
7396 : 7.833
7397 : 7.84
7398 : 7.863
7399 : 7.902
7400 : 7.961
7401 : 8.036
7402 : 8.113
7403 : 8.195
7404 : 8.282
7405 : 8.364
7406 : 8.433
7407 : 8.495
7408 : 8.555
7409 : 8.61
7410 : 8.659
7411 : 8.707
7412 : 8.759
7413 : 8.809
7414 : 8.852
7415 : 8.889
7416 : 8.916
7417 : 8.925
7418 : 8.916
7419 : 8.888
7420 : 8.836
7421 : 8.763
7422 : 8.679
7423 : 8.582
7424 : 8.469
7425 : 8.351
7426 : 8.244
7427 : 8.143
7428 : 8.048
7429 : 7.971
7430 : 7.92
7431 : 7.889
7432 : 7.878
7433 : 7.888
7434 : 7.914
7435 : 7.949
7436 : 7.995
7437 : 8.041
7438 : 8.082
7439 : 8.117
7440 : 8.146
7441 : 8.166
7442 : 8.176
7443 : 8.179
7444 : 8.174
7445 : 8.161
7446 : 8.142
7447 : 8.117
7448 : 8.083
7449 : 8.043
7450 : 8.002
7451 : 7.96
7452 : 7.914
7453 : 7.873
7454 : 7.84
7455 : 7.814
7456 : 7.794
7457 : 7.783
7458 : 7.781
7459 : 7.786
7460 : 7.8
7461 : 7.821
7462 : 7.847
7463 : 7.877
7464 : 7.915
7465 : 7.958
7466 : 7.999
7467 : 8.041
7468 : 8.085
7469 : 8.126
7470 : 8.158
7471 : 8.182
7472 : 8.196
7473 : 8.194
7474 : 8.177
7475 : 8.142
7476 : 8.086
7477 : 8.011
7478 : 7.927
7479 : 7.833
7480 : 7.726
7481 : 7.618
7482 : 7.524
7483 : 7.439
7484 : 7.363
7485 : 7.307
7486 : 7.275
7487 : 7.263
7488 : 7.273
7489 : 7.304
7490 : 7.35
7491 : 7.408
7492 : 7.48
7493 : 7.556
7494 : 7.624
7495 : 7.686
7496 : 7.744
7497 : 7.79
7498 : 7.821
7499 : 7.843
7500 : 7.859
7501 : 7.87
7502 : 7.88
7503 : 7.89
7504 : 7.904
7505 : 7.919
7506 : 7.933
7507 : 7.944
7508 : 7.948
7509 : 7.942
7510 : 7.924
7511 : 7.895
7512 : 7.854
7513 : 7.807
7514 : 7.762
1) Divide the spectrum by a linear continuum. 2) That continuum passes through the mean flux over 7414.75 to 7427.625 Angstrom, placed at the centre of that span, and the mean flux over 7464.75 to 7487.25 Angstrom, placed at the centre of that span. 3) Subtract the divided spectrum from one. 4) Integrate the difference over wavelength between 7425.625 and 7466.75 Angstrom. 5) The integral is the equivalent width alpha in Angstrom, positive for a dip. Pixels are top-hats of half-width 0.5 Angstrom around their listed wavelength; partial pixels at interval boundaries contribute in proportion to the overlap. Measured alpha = 1.52 Angstrom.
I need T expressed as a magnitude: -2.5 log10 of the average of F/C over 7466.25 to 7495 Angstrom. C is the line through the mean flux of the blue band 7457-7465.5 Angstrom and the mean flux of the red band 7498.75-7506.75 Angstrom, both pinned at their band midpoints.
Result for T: 0.02 mag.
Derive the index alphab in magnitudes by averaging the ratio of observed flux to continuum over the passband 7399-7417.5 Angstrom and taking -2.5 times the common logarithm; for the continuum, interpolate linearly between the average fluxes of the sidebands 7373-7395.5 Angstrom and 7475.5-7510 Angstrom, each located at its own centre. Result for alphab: 0.141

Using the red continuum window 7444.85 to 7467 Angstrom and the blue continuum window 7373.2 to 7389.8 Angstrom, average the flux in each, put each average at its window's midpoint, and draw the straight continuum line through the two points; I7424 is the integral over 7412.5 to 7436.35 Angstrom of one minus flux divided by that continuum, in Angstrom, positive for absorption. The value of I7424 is 2.2 Angstrom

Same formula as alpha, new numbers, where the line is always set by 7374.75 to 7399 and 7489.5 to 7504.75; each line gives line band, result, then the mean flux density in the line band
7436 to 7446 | 0.7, 8.13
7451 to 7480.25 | 1.1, 7.96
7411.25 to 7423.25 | 0.4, 8.82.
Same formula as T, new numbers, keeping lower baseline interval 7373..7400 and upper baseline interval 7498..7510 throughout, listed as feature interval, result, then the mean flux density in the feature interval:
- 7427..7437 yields 0.15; 7.95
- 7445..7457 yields 0.11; 7.96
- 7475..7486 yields 0.08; 7.69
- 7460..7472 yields 0.07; 8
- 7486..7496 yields 0.09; 7.45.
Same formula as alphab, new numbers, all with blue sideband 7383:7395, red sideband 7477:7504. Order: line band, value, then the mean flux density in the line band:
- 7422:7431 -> -0.02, 8.22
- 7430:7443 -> 0.00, 8.02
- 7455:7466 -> 0.00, 7.84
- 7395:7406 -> 0.03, 8.05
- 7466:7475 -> -0.05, 8.14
